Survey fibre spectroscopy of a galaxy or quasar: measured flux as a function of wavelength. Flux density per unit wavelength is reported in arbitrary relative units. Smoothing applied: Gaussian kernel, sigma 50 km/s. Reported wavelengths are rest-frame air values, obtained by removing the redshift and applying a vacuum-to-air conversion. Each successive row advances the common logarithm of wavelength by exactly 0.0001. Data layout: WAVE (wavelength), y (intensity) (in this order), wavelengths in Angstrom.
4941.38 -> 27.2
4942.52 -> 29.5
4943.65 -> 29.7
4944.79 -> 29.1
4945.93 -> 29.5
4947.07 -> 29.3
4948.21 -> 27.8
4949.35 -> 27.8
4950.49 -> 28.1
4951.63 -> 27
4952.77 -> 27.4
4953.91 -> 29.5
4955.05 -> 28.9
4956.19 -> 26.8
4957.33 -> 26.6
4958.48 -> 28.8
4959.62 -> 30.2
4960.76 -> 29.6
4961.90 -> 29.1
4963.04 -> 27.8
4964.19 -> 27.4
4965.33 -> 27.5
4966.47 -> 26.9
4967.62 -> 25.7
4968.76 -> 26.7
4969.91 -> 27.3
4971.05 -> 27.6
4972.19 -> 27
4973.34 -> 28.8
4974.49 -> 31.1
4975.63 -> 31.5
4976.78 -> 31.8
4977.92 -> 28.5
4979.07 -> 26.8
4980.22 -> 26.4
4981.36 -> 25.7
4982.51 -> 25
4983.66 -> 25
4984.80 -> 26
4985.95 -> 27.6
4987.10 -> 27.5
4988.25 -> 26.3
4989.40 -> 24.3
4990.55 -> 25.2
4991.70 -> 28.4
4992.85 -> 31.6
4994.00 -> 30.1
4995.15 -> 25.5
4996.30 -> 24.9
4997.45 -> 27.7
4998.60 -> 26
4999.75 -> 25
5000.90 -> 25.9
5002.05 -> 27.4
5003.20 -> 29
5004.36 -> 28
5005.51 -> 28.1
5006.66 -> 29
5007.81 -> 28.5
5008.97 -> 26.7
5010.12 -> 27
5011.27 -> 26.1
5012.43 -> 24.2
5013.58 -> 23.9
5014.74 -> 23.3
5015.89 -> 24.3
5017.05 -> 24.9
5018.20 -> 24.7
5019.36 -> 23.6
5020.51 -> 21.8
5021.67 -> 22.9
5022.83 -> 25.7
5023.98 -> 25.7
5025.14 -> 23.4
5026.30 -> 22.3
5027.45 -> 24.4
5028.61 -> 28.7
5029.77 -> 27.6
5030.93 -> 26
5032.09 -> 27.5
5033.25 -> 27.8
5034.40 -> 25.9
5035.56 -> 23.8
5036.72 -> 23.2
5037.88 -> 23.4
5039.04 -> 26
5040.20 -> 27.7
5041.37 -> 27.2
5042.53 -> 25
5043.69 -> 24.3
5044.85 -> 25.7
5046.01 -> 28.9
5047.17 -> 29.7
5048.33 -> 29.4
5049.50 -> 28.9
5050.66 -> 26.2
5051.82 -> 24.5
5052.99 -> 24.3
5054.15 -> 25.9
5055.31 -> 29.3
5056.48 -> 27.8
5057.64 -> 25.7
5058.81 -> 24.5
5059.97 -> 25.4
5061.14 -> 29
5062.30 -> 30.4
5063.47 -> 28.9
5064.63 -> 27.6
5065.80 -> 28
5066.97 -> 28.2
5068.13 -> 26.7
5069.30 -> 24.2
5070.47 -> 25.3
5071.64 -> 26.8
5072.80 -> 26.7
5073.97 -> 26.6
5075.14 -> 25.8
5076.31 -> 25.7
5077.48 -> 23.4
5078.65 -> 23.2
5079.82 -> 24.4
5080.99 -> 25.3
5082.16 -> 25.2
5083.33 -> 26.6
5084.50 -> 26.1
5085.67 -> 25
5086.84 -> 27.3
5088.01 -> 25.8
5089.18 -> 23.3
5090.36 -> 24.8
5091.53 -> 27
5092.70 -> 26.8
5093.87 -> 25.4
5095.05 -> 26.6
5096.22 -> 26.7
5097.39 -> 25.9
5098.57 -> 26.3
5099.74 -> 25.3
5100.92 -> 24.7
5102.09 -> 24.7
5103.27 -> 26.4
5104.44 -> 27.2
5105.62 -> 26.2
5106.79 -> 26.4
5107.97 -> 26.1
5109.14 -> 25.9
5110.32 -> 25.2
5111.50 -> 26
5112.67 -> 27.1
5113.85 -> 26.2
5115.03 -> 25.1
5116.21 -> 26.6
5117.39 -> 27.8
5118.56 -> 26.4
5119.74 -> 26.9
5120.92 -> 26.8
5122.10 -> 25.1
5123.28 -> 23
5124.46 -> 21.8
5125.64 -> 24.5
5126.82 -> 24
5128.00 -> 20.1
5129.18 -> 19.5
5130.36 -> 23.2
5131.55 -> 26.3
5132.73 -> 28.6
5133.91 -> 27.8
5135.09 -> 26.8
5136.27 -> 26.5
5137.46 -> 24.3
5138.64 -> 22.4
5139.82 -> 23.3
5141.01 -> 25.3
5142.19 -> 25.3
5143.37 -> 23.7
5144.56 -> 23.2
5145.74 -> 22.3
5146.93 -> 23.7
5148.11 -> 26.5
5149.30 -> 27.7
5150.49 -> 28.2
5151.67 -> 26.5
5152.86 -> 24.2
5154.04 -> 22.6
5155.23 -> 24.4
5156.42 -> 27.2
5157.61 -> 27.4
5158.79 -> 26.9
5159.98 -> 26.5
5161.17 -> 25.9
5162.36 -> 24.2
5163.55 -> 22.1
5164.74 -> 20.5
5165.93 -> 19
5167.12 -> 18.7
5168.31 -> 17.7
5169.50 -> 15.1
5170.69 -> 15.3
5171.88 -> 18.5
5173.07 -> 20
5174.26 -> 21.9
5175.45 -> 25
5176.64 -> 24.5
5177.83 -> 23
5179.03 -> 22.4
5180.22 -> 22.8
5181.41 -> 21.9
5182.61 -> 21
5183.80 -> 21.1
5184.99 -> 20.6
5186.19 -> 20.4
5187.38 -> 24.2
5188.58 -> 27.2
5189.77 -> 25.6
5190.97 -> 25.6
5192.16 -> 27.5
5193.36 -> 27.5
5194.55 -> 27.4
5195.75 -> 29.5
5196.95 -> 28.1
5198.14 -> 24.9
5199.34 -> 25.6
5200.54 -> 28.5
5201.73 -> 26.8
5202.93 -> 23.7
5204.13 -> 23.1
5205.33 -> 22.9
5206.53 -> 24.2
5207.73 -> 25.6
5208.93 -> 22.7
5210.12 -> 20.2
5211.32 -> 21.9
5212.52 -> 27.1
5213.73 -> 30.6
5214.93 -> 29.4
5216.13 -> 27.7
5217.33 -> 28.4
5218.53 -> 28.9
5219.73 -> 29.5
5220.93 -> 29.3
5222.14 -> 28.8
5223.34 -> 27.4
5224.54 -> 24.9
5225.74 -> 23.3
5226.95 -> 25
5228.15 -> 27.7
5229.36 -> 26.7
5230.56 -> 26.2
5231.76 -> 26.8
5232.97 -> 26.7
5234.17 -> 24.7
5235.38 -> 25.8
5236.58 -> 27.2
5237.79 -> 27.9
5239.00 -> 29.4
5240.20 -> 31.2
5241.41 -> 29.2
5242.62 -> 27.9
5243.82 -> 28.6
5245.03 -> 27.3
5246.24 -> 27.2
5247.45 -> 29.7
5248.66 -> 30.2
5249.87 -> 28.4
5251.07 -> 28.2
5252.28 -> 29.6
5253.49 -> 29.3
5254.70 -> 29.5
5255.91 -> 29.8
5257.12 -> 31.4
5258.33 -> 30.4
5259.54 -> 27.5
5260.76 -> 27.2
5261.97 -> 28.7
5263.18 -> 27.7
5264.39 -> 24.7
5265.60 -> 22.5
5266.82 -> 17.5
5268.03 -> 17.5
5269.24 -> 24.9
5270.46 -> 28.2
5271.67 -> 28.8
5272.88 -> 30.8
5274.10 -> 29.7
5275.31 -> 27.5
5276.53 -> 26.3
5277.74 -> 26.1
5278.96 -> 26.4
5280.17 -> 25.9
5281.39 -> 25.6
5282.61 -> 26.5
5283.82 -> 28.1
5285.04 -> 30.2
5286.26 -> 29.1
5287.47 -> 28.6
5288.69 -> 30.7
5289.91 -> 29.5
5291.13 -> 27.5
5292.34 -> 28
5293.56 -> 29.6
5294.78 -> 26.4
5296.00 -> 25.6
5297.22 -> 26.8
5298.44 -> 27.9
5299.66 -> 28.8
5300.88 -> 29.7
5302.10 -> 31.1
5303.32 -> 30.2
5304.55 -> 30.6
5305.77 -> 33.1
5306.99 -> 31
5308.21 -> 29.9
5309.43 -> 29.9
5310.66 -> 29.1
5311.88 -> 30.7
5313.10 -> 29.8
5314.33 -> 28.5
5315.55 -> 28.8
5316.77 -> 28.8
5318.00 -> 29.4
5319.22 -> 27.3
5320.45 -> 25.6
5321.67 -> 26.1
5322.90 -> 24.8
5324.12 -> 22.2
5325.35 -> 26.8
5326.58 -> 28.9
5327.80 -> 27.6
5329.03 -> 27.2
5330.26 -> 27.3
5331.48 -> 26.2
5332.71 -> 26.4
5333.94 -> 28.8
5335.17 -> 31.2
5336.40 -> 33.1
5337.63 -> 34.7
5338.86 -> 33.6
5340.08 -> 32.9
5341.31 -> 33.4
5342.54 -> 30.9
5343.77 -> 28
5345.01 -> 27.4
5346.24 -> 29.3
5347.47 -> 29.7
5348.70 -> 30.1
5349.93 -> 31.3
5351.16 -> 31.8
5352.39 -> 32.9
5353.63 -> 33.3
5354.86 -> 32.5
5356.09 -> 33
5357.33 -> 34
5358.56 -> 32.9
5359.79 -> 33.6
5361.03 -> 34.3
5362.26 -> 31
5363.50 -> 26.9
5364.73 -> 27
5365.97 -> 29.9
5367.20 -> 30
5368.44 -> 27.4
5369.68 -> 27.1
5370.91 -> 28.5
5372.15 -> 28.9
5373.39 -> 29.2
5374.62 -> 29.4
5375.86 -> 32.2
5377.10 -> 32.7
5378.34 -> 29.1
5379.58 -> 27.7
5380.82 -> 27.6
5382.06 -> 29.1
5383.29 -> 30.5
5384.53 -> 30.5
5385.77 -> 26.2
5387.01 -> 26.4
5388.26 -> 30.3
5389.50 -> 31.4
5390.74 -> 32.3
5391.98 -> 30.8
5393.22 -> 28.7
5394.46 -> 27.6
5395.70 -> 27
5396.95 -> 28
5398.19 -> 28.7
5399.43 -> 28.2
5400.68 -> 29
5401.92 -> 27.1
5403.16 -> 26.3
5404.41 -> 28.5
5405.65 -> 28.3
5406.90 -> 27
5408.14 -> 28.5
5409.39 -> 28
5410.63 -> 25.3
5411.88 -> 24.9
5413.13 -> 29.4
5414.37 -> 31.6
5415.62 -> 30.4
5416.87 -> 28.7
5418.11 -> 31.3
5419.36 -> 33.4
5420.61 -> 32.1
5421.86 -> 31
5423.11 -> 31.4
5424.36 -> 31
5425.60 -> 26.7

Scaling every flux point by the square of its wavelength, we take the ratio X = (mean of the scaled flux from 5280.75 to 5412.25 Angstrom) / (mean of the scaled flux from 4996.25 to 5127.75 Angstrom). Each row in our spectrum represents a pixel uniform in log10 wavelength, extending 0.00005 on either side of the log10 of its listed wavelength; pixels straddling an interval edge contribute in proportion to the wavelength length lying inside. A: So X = 1.3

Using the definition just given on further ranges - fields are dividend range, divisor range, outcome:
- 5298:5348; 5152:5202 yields 1.31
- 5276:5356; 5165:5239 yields 1.23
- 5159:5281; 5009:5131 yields 1.06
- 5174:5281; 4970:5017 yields 1.07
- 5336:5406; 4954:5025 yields 1.29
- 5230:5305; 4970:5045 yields 1.17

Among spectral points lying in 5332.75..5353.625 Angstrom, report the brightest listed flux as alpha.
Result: 34.7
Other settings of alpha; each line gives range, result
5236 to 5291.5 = 31.4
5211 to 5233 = 30.6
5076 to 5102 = 27.3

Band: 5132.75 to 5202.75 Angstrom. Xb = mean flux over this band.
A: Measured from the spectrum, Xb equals 24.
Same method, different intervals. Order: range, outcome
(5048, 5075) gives 26.9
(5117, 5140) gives 24.8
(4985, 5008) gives 27.3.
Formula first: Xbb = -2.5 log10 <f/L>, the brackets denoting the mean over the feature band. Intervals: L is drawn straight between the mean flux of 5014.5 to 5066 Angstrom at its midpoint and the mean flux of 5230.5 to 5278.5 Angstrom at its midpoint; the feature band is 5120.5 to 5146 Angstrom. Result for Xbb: 0.10 mag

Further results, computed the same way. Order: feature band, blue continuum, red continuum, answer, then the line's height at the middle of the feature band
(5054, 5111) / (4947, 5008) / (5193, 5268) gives 0.049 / 27.4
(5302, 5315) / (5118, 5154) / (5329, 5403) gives -0.062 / 28.6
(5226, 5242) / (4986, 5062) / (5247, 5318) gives 0.025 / 27.8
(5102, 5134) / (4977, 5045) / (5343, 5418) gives 0.069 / 27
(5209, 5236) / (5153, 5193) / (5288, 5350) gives -0.075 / 24.8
